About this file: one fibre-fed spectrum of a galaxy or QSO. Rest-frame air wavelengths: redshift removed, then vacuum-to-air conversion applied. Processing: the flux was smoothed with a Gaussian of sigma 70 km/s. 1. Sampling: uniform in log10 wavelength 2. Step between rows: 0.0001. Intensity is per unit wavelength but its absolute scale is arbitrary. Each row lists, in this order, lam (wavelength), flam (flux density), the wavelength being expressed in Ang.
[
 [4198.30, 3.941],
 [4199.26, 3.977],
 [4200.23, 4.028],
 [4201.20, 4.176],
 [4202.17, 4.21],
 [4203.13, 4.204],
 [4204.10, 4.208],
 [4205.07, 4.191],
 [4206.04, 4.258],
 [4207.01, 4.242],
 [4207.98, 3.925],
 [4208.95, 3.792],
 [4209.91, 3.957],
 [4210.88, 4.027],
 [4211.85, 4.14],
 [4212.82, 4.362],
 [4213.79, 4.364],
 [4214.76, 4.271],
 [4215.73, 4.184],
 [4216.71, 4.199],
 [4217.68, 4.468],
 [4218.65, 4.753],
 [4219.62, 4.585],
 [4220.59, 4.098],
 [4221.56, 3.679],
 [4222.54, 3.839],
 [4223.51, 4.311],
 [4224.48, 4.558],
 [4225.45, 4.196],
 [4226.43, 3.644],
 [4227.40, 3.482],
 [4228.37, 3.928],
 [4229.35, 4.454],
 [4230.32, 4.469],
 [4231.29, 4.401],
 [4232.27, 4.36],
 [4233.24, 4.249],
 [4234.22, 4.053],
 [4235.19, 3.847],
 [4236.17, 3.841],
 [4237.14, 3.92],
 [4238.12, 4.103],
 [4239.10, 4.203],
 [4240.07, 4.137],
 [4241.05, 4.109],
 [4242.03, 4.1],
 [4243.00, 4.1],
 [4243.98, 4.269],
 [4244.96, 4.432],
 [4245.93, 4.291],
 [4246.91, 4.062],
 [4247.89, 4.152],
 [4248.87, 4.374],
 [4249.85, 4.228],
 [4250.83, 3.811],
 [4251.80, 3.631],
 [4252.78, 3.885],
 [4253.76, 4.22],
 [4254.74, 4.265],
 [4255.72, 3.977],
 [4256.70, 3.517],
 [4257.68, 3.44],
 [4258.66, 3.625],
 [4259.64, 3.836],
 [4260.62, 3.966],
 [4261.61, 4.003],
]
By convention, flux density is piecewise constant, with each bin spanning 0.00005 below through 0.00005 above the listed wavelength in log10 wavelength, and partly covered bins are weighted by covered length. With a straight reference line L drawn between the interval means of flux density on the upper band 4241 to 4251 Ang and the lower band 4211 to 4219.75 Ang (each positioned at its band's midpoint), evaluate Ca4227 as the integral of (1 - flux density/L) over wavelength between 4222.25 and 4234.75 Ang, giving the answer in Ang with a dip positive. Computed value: 0.36 Ang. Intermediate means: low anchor 4.34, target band 4.16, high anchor 4.19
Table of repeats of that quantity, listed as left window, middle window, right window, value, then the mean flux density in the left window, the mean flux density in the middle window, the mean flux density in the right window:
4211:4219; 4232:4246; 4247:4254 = 0.01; 4.32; 4.13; 4.04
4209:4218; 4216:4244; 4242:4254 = 0.07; 4.19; 4.15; 4.12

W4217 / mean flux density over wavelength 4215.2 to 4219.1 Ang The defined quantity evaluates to 4.39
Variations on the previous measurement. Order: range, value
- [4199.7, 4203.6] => 4.15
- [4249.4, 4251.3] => 4.01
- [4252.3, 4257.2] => 3.97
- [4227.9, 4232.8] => 4.32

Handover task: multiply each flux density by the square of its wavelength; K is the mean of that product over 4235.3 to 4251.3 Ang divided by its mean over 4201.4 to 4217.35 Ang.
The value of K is 1.0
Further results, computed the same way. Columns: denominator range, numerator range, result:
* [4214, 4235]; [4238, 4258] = 0.98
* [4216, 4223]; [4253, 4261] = 0.93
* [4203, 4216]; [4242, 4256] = 1.01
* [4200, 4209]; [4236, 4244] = 1.00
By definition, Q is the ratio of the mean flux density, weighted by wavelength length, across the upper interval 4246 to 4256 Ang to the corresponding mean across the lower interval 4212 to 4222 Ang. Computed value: 0.9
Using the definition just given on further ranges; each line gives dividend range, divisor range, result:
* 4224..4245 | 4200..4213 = 1.00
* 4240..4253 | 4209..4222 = 0.97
